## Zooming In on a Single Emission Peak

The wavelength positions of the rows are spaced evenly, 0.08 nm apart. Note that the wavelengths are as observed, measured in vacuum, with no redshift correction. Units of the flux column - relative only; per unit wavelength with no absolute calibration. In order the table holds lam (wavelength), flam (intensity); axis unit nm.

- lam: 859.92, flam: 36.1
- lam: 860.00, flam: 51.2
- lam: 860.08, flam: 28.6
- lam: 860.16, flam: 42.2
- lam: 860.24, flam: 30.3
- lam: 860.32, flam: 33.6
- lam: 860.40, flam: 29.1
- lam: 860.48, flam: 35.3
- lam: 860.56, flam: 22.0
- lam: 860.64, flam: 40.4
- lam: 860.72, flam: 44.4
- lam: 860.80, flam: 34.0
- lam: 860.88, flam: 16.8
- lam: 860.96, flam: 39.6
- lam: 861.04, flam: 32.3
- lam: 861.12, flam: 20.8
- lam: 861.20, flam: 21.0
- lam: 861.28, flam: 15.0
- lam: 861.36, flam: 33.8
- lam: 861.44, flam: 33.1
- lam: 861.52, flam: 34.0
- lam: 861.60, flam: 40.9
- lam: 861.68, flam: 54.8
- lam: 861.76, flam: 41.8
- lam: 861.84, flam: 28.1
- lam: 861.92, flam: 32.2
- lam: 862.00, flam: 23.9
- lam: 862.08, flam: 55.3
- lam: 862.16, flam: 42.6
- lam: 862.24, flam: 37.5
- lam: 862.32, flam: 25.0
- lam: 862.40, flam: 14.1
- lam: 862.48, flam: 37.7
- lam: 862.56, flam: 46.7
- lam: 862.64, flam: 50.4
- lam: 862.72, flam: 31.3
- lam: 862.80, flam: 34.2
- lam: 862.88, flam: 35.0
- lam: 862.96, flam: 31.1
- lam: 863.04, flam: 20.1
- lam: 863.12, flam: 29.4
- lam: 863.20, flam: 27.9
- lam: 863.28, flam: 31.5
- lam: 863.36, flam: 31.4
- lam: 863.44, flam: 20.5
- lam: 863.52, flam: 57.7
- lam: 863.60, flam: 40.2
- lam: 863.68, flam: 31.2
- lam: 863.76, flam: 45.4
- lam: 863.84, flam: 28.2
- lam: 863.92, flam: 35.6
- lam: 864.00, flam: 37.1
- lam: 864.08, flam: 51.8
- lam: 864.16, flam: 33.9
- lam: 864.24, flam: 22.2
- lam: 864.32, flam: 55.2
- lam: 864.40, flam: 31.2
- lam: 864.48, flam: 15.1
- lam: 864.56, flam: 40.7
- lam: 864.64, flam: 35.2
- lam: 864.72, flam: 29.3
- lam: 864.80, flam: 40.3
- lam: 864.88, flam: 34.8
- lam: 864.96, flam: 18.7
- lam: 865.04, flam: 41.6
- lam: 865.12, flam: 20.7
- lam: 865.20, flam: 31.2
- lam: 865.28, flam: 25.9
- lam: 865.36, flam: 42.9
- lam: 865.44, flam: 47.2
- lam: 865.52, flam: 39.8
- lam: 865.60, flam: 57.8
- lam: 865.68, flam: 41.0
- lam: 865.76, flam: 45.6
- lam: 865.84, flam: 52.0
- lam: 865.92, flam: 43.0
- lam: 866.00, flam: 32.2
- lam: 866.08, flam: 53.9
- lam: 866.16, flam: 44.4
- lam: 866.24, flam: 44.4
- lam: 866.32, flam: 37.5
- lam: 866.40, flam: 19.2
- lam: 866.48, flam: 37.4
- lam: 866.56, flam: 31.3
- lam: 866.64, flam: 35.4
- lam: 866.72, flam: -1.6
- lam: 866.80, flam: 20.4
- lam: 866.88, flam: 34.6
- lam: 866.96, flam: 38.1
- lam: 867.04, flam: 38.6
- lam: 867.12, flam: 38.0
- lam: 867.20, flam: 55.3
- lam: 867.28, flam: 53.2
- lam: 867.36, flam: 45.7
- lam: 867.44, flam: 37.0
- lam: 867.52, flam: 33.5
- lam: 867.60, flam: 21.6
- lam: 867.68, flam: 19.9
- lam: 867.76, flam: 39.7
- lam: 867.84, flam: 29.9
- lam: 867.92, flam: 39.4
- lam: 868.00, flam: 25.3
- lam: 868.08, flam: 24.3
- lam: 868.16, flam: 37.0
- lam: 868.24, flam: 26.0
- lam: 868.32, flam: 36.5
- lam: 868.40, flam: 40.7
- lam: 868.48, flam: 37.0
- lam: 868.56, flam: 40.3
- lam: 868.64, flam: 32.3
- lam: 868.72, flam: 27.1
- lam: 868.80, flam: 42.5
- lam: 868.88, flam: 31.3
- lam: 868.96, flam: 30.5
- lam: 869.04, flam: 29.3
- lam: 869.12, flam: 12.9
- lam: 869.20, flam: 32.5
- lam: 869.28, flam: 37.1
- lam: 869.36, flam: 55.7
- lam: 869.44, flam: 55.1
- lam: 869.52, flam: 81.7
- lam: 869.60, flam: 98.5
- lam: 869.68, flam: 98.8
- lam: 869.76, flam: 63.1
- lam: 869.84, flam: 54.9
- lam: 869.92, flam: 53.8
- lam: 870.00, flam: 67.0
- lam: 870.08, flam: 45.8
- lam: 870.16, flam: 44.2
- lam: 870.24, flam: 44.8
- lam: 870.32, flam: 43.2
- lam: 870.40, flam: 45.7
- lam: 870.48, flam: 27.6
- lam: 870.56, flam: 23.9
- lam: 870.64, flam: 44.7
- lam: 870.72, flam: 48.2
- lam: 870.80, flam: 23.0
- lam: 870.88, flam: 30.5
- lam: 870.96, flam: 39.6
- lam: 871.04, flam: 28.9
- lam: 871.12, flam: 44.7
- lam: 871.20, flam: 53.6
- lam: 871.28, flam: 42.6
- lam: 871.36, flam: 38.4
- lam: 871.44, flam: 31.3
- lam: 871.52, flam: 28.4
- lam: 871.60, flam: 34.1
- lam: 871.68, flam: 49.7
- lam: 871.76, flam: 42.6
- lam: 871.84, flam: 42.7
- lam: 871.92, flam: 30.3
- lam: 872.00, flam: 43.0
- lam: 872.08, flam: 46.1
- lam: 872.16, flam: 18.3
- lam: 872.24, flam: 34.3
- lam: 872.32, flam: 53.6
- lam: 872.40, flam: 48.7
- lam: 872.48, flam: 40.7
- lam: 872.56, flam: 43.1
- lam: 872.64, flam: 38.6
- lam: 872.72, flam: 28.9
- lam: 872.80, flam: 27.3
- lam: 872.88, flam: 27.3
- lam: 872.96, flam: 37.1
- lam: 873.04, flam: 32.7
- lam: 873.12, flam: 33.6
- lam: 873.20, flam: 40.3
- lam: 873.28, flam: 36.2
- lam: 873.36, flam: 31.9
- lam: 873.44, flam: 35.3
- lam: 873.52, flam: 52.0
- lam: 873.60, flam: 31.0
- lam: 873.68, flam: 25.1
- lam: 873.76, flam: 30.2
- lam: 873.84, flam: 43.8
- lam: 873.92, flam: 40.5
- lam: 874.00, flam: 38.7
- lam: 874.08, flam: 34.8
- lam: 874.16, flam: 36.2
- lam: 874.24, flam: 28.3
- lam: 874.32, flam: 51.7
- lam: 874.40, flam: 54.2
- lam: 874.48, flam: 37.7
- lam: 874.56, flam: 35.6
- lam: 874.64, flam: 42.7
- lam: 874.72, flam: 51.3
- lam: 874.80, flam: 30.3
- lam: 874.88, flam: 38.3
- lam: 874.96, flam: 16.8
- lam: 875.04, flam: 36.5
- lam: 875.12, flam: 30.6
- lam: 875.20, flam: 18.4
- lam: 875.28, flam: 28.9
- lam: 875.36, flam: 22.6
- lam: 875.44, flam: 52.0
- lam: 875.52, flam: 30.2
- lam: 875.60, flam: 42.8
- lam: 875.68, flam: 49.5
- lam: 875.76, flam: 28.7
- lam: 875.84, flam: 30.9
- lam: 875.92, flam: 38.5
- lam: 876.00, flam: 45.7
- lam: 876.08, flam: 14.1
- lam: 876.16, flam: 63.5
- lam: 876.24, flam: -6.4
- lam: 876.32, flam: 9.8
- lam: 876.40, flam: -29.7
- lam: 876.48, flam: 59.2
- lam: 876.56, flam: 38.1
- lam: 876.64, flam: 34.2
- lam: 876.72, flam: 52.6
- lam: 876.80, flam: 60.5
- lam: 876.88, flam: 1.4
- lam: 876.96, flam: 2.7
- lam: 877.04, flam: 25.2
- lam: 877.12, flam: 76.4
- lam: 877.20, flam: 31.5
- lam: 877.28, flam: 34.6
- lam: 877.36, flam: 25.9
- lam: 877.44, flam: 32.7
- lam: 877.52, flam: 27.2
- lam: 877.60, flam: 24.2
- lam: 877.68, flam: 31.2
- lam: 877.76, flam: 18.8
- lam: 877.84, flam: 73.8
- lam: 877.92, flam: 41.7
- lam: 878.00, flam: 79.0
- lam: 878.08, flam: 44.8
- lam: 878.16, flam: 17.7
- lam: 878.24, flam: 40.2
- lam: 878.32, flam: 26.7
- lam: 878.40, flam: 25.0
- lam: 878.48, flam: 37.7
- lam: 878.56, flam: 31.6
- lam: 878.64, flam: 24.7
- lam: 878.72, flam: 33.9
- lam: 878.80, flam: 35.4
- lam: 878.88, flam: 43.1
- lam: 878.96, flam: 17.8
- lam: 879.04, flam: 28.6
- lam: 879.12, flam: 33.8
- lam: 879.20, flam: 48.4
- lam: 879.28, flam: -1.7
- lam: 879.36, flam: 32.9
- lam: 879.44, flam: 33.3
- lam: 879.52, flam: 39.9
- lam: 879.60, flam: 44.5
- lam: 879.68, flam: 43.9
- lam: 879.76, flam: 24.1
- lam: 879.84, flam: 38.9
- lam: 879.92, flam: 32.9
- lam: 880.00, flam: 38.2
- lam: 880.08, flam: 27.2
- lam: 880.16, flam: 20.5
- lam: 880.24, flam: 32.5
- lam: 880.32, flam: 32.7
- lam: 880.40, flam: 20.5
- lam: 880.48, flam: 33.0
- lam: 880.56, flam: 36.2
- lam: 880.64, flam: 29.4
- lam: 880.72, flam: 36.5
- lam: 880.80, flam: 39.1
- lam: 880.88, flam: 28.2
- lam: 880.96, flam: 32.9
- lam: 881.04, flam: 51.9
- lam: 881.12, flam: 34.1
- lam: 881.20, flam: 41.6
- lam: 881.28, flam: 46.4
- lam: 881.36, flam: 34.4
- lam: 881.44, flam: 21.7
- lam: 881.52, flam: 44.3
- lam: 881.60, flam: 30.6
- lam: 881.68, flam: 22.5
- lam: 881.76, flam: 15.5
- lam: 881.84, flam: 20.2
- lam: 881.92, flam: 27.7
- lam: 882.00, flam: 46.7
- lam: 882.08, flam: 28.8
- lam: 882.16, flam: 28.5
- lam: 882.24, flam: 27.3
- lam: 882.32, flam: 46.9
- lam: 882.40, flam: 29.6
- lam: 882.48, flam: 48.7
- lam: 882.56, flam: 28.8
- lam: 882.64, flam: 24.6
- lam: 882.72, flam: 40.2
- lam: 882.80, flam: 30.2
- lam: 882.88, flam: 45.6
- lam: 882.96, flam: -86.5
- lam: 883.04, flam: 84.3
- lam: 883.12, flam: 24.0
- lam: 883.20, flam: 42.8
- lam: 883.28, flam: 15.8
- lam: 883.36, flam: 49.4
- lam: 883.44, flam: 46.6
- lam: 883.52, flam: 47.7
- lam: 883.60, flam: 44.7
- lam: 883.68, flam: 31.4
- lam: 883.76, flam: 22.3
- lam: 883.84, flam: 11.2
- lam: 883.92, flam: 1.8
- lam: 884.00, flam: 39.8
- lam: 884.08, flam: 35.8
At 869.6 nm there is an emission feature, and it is H-beta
